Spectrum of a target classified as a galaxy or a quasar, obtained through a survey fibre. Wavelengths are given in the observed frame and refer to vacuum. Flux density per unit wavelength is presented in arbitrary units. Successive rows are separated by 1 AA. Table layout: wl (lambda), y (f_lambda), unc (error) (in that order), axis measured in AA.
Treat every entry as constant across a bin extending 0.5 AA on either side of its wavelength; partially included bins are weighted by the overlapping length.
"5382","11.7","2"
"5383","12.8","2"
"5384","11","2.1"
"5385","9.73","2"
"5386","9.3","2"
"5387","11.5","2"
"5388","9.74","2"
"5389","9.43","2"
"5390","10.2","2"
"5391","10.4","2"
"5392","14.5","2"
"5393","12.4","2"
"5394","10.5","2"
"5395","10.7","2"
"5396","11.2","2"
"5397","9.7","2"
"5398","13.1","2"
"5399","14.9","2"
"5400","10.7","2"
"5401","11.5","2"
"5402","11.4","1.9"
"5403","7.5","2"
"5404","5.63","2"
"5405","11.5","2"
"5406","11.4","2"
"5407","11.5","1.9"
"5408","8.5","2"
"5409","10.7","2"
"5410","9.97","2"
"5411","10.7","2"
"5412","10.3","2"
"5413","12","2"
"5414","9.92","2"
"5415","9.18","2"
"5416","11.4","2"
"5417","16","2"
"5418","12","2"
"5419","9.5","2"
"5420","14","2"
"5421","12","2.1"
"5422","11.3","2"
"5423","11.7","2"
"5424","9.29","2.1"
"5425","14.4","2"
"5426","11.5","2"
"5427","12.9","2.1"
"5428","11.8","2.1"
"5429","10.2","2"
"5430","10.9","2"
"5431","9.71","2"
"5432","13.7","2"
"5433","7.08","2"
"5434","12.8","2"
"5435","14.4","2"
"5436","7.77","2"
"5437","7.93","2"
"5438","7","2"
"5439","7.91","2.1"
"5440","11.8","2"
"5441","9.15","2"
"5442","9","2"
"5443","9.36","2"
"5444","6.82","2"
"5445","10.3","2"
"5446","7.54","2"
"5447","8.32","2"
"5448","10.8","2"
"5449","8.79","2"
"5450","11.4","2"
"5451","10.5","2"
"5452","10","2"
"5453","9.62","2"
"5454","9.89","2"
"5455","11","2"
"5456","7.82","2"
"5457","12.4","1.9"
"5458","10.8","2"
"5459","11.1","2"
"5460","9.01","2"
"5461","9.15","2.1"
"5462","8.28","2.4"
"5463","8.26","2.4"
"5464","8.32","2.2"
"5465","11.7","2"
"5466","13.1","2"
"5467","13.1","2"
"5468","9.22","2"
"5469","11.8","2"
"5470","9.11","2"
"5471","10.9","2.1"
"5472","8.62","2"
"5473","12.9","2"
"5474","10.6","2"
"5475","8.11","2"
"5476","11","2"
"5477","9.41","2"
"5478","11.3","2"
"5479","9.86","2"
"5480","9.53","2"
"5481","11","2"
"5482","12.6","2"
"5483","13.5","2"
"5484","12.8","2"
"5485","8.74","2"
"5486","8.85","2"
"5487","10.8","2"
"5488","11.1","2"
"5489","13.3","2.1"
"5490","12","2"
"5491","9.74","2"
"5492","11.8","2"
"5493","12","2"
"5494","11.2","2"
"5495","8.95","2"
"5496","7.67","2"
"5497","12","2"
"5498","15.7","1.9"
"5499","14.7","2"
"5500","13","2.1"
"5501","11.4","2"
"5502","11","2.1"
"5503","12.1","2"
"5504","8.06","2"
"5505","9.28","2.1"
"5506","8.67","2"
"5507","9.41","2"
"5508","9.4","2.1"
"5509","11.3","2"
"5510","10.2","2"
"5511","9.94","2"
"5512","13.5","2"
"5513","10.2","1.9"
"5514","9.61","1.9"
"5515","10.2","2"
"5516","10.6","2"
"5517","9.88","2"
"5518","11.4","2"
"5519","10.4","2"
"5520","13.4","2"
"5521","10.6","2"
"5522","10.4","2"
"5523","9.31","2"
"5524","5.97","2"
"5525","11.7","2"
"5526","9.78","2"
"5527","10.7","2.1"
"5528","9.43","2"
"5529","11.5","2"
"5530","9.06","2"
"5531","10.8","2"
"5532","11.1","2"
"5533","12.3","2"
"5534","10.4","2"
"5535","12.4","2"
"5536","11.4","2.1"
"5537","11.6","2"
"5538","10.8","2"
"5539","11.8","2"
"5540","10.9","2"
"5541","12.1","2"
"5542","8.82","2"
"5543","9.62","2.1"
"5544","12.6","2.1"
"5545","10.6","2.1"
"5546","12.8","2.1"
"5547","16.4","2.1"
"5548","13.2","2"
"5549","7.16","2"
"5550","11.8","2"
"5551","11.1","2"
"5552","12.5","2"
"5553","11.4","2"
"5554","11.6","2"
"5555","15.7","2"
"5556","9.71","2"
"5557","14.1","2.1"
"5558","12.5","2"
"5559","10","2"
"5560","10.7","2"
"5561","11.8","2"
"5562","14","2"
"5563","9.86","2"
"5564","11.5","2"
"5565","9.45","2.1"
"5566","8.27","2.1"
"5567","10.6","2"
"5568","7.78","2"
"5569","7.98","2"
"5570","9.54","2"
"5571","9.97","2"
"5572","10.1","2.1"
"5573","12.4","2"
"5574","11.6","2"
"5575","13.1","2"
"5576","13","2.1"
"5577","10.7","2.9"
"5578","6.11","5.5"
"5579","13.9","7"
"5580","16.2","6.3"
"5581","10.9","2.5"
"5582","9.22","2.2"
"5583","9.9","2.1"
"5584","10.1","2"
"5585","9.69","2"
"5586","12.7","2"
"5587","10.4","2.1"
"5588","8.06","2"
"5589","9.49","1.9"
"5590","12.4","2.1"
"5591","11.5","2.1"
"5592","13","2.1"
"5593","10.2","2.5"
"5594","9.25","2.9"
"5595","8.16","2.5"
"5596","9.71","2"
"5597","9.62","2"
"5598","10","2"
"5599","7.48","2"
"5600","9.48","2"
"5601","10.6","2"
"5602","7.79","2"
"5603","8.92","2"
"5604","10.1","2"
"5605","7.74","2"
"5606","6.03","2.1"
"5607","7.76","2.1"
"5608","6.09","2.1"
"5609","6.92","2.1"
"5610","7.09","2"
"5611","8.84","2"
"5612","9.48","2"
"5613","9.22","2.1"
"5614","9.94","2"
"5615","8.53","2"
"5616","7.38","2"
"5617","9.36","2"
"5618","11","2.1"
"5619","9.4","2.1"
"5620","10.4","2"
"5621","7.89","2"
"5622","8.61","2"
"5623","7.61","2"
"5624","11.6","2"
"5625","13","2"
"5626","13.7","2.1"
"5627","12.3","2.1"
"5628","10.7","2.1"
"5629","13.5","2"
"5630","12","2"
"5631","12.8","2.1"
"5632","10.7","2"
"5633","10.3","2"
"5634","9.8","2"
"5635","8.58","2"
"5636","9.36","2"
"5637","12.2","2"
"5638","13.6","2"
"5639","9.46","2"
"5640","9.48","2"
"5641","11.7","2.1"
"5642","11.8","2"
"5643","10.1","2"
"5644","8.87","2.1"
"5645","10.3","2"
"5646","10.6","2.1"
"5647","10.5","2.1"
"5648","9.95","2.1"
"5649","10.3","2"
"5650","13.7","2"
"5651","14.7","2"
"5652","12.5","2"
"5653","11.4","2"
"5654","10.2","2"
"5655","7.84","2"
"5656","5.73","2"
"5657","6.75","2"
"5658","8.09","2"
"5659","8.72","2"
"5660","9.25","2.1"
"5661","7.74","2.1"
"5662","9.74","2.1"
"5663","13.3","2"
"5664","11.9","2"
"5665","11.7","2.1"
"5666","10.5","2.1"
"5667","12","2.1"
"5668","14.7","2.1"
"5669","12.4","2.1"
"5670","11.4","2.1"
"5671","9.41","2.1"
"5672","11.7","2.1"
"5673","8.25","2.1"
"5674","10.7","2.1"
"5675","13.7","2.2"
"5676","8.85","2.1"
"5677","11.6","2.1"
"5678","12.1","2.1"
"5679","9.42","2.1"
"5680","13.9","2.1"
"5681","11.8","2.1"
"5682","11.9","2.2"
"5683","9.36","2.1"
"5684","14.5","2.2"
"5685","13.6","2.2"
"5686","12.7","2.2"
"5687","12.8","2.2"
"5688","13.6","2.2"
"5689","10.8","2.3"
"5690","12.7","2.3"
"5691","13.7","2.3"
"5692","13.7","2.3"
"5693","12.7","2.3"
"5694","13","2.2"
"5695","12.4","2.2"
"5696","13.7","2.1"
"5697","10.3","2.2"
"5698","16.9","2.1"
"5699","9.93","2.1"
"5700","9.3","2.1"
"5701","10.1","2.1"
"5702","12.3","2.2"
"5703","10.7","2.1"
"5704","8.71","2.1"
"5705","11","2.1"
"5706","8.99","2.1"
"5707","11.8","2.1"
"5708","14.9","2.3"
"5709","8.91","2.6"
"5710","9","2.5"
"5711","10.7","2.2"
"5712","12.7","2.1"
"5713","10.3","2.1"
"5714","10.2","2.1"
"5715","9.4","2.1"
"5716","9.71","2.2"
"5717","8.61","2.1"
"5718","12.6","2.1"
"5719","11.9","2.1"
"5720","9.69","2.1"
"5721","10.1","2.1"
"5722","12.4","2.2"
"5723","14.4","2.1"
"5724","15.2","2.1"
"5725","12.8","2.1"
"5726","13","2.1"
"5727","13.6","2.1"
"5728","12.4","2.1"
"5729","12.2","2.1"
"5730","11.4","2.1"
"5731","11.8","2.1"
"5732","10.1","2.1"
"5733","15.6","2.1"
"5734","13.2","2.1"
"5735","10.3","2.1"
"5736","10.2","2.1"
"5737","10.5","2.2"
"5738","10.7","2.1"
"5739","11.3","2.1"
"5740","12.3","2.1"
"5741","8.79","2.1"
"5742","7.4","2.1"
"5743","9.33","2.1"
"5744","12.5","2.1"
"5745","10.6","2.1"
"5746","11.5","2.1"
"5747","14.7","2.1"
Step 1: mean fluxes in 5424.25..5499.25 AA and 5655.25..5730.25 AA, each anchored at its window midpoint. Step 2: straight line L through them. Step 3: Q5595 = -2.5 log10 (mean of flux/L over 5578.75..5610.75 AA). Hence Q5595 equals 0.14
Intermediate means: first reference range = 10.5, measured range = 9.66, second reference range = 11.4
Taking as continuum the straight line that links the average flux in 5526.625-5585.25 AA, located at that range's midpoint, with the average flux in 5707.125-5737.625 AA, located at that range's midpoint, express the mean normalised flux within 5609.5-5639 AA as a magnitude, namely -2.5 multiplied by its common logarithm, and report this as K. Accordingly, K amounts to 0.10 mag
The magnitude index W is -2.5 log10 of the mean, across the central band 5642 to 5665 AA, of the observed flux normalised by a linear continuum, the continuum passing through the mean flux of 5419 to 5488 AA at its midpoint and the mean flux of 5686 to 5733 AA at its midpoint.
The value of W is 0.127 mag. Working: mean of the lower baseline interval 10.4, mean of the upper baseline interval 11.7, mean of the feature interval 10.2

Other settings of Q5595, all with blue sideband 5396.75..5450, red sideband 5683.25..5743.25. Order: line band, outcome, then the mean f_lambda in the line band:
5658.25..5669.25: 0.04 mag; 11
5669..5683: 0.04 mag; 11.1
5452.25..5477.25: 0.05 mag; 10.2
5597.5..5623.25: 0.29 mag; 8.61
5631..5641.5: 0.07 mag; 10.6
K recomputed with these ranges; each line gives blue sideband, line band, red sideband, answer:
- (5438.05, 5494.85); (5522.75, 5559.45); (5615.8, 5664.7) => -0.09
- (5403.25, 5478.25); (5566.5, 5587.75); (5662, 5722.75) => 0.03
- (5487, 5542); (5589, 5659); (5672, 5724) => 0.14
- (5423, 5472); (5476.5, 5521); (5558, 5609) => -0.08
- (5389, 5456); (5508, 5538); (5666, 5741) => 0.03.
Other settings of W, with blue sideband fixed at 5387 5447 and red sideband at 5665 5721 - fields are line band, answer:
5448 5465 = 0.098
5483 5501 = -0.058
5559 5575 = 0.067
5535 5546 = -0.013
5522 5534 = 0.085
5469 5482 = 0.051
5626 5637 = 0.012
